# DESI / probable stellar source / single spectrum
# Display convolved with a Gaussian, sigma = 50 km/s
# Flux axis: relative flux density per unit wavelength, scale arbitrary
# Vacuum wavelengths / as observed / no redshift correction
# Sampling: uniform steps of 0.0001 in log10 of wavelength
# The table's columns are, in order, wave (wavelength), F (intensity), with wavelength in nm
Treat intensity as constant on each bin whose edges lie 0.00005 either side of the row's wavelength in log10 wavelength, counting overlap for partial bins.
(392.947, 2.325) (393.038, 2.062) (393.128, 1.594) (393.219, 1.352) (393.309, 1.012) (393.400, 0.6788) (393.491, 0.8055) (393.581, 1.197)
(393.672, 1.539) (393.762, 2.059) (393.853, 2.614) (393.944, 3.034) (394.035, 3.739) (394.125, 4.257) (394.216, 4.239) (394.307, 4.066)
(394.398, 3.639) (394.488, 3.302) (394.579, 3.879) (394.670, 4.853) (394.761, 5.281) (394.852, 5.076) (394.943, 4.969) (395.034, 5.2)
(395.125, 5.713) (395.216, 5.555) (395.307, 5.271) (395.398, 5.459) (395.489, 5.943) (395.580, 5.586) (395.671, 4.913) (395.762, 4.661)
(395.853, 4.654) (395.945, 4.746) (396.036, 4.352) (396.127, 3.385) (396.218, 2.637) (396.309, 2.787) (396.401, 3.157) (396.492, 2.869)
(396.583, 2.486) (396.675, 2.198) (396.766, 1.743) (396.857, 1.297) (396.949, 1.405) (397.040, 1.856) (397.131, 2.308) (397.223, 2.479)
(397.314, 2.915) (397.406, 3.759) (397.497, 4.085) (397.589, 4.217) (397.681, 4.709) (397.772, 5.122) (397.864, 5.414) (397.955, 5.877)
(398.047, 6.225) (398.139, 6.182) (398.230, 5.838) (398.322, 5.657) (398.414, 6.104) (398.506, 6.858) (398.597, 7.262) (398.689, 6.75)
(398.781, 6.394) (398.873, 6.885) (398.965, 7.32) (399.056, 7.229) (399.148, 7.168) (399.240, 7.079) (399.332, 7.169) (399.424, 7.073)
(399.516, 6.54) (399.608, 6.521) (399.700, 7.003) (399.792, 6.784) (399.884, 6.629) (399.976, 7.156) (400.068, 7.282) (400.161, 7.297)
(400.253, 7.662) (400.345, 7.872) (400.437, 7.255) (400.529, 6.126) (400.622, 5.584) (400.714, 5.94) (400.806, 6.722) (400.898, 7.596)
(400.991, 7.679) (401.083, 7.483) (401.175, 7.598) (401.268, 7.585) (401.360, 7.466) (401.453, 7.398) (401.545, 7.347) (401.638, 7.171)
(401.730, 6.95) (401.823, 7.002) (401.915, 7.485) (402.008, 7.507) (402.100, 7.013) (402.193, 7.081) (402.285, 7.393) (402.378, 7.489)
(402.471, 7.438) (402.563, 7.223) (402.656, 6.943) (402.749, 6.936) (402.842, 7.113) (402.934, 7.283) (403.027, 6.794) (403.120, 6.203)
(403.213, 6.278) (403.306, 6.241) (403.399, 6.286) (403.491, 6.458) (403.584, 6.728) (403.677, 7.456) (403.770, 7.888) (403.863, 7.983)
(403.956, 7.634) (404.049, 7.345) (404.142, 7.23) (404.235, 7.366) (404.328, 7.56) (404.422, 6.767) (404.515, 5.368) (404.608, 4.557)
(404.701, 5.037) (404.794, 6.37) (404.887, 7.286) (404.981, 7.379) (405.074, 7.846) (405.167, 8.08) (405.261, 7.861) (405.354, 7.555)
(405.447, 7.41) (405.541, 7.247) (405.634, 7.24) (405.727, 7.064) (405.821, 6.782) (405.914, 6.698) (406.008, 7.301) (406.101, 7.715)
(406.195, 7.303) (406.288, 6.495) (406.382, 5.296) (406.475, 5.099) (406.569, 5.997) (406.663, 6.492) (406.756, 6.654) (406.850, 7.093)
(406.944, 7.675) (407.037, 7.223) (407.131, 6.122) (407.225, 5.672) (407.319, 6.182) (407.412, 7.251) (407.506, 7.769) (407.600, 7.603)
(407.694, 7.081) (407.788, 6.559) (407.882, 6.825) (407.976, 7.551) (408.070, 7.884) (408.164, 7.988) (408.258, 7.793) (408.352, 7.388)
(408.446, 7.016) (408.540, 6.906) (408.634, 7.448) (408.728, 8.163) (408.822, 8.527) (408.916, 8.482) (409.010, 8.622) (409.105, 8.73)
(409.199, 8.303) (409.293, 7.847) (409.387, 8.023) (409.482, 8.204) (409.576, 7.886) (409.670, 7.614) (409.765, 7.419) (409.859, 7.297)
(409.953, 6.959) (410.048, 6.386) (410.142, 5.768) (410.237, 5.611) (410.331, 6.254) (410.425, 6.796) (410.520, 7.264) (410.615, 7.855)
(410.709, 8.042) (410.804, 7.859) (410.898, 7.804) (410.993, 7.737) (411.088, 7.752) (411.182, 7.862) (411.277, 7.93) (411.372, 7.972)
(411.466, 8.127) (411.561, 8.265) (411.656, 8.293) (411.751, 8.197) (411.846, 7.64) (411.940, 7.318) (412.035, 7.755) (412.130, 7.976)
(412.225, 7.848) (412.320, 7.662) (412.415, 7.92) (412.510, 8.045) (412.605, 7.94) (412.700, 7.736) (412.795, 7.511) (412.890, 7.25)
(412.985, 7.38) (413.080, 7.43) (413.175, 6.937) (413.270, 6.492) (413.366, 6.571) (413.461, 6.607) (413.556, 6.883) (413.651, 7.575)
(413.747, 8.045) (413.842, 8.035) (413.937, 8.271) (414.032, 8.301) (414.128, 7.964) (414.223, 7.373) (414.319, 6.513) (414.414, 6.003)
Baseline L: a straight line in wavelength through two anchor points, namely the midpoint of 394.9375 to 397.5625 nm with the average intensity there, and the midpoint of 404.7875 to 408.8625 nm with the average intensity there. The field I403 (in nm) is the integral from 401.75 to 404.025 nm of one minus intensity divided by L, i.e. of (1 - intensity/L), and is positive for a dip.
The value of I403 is -0.481 nm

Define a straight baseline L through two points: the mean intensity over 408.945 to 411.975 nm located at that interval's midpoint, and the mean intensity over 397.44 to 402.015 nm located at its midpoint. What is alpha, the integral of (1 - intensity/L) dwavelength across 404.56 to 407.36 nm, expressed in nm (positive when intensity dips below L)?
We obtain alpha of 0.18 nm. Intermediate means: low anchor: 6.69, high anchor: 7.62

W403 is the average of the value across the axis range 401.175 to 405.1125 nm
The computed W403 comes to 7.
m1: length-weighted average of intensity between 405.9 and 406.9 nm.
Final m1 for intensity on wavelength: 6.55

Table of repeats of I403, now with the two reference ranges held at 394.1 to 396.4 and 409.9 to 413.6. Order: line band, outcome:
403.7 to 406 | -0.31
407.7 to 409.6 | -0.25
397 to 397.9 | 0.23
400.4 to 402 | -0.43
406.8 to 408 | -0.05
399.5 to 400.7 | -0.33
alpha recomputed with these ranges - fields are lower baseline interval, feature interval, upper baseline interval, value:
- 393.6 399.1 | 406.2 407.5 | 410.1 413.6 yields 0.00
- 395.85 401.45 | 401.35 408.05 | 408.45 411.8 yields -0.34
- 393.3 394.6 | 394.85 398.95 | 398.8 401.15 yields 0.15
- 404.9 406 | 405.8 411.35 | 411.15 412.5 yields 0.28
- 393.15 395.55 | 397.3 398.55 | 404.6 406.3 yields -0.13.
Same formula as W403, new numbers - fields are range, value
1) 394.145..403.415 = 5.72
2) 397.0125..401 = 6.09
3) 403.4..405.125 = 6.89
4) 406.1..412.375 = 7.37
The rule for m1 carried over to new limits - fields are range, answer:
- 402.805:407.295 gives 6.84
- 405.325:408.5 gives 6.97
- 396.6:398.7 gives 4.3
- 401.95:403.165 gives 7.11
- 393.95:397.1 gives 3.96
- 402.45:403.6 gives 6.75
